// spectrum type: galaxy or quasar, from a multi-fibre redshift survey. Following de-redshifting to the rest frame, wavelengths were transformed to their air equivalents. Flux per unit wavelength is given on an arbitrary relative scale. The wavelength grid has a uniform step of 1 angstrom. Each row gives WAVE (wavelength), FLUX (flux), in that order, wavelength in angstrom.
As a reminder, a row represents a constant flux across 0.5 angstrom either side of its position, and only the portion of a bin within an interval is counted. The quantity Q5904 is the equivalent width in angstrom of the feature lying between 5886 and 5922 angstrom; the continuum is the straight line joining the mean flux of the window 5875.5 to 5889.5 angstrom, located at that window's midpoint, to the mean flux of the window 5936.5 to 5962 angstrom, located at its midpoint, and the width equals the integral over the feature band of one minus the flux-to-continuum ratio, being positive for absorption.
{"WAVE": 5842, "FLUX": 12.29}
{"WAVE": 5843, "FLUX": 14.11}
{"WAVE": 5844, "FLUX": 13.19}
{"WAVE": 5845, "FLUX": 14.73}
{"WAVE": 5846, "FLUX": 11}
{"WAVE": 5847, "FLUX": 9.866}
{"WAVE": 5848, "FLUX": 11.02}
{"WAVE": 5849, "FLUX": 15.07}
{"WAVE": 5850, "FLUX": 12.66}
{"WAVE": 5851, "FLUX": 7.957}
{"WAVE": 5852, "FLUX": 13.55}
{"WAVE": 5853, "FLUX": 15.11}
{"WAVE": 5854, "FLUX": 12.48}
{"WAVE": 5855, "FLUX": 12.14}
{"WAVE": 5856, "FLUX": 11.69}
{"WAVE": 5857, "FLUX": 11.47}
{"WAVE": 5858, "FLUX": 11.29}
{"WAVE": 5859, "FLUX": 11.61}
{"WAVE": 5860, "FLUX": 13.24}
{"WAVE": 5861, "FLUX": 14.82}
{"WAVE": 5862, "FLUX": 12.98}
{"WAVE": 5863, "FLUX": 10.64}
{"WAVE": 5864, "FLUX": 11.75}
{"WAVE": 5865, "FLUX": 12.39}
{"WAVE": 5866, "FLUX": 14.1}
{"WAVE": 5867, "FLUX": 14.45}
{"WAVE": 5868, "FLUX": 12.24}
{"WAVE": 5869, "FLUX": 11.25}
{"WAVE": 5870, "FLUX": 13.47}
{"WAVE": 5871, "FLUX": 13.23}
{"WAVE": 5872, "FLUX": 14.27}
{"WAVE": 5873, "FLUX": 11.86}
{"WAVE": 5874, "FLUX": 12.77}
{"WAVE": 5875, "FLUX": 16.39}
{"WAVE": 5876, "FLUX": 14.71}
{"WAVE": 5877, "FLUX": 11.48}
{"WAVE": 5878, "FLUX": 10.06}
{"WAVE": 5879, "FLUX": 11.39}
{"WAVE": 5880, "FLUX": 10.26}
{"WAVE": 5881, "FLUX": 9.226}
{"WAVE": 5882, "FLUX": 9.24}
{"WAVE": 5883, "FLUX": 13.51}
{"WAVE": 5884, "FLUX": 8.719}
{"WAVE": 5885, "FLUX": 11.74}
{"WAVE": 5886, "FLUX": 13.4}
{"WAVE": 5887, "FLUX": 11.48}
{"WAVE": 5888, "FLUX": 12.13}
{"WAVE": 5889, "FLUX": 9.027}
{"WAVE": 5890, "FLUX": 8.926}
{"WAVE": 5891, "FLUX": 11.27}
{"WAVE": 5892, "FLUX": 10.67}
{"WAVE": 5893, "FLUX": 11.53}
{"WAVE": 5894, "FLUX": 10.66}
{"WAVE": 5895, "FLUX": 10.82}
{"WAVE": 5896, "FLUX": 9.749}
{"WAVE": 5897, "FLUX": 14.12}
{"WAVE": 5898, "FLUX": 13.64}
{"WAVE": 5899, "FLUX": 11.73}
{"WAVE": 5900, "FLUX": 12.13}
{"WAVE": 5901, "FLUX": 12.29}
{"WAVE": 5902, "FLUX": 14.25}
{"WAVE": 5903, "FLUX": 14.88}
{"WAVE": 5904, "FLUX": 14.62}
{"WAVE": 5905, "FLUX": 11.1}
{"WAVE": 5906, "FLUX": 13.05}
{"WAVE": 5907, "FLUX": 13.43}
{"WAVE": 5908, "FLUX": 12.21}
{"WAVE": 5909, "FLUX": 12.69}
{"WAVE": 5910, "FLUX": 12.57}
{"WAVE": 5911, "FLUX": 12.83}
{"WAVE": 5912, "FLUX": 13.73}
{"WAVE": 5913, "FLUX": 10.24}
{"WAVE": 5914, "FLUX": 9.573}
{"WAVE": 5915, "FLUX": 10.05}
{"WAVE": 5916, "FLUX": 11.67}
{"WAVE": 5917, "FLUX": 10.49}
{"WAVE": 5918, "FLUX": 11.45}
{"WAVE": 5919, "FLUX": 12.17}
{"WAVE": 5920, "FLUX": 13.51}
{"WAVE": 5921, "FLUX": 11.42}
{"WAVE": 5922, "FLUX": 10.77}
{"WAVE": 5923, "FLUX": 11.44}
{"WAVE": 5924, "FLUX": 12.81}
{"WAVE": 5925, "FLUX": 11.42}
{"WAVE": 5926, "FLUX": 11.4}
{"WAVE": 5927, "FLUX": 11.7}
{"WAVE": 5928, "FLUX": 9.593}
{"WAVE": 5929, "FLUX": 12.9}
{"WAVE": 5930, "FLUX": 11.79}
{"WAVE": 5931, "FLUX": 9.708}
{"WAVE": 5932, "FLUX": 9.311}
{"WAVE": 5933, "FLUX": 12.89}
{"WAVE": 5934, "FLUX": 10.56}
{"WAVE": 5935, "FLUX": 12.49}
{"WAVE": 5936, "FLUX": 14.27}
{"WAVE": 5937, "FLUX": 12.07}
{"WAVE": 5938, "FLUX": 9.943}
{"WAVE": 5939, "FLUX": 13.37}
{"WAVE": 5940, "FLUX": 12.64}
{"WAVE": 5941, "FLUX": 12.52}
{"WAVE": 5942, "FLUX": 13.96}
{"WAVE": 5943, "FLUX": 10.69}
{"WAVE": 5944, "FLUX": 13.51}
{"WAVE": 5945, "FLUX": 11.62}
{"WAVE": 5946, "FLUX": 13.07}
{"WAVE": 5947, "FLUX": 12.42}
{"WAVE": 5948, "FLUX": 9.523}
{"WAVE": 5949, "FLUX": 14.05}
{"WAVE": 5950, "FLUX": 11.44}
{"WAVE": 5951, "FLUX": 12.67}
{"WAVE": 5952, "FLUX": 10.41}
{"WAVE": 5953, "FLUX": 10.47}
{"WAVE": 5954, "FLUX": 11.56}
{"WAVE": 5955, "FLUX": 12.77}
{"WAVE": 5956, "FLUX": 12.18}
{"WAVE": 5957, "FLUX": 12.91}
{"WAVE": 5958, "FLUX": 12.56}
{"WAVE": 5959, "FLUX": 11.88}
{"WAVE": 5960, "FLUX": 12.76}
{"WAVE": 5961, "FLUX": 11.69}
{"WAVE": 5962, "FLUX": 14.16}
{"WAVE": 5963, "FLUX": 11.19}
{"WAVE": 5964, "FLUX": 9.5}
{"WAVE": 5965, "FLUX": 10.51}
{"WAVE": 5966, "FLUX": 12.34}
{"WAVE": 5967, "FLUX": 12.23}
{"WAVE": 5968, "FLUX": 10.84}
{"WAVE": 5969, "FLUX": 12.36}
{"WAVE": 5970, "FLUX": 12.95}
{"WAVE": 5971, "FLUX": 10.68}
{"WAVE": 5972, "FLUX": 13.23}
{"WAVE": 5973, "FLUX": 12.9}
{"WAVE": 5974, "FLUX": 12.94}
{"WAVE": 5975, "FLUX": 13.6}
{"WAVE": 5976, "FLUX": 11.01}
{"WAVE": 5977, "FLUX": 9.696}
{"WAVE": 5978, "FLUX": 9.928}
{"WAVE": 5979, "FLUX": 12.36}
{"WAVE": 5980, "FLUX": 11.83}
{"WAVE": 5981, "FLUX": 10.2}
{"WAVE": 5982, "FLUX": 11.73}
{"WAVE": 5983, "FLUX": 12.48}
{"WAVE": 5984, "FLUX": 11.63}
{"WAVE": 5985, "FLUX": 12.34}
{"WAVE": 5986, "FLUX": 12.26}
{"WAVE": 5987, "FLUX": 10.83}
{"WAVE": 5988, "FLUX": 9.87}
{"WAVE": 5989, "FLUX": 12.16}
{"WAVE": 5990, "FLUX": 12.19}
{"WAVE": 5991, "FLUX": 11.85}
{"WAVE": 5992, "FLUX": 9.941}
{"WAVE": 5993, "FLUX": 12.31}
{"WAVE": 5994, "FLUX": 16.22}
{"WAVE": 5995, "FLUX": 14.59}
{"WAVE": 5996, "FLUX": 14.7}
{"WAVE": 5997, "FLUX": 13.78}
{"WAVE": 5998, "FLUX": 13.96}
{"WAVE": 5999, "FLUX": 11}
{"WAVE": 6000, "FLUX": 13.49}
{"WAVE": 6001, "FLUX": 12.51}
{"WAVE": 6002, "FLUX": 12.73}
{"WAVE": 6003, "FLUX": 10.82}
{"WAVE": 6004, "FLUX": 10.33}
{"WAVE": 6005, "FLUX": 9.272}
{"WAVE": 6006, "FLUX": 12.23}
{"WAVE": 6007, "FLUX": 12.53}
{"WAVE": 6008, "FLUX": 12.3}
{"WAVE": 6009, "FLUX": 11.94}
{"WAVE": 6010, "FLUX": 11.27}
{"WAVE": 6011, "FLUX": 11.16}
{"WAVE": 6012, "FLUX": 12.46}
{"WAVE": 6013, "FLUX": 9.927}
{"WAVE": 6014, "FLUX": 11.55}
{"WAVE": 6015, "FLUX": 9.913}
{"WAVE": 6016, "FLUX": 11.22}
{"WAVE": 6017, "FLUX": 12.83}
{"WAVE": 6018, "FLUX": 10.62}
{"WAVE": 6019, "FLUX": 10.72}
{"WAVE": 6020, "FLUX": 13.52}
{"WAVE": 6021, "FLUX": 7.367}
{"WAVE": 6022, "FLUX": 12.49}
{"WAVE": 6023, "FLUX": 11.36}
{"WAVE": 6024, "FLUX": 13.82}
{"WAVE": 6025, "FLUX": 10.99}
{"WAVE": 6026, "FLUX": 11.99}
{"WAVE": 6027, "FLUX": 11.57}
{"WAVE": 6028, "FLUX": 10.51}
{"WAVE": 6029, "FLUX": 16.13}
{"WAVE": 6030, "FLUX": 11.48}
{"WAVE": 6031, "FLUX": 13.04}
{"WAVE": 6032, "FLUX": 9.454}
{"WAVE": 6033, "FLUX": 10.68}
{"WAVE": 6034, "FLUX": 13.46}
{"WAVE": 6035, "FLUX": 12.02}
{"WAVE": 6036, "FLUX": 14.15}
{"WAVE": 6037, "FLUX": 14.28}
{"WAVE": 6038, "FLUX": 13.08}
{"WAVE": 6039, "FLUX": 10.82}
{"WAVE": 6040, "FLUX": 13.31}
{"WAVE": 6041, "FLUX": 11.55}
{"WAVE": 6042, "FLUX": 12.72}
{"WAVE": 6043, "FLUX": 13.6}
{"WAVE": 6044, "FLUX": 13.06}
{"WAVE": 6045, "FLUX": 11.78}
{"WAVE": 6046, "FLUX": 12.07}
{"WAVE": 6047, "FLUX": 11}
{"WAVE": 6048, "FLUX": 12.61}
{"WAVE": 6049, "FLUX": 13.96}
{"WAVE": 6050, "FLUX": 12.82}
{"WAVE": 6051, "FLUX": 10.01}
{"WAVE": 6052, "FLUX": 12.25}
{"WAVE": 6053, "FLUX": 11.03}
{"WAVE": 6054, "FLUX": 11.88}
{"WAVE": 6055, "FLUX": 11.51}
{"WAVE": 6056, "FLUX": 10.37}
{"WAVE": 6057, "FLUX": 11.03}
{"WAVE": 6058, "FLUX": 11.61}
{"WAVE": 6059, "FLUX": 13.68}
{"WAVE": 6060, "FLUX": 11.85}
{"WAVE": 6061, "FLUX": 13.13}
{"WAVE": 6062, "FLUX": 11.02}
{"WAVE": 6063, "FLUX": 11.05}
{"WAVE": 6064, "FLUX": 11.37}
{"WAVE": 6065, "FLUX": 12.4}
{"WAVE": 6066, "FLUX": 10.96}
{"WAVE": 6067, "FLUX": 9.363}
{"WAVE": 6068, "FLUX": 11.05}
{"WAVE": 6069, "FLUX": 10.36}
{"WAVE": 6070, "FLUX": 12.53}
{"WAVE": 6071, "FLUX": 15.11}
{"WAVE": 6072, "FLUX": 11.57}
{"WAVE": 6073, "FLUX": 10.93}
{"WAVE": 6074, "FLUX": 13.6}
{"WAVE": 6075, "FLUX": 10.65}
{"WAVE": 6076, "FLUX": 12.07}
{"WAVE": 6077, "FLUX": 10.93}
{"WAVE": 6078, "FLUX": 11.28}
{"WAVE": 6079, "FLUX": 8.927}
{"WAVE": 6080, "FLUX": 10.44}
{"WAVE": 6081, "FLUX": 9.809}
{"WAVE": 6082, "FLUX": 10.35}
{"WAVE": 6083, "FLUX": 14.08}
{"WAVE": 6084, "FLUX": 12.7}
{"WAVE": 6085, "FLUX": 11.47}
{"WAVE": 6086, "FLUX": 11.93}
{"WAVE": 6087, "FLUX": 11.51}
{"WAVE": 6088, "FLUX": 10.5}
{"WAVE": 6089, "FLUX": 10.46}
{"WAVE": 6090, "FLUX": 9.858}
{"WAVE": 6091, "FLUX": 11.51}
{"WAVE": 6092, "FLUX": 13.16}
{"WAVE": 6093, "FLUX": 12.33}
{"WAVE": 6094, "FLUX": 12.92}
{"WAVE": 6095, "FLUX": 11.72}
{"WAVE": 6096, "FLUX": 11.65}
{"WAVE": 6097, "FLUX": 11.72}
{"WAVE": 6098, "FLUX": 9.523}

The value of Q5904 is -1.3 angstrom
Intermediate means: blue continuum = 11.2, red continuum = 12.1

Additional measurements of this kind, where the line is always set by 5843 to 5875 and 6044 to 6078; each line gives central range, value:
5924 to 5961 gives 1.0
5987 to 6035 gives 0.2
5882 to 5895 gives 1.5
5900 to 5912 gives -0.6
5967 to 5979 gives 0.3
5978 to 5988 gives 0.4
